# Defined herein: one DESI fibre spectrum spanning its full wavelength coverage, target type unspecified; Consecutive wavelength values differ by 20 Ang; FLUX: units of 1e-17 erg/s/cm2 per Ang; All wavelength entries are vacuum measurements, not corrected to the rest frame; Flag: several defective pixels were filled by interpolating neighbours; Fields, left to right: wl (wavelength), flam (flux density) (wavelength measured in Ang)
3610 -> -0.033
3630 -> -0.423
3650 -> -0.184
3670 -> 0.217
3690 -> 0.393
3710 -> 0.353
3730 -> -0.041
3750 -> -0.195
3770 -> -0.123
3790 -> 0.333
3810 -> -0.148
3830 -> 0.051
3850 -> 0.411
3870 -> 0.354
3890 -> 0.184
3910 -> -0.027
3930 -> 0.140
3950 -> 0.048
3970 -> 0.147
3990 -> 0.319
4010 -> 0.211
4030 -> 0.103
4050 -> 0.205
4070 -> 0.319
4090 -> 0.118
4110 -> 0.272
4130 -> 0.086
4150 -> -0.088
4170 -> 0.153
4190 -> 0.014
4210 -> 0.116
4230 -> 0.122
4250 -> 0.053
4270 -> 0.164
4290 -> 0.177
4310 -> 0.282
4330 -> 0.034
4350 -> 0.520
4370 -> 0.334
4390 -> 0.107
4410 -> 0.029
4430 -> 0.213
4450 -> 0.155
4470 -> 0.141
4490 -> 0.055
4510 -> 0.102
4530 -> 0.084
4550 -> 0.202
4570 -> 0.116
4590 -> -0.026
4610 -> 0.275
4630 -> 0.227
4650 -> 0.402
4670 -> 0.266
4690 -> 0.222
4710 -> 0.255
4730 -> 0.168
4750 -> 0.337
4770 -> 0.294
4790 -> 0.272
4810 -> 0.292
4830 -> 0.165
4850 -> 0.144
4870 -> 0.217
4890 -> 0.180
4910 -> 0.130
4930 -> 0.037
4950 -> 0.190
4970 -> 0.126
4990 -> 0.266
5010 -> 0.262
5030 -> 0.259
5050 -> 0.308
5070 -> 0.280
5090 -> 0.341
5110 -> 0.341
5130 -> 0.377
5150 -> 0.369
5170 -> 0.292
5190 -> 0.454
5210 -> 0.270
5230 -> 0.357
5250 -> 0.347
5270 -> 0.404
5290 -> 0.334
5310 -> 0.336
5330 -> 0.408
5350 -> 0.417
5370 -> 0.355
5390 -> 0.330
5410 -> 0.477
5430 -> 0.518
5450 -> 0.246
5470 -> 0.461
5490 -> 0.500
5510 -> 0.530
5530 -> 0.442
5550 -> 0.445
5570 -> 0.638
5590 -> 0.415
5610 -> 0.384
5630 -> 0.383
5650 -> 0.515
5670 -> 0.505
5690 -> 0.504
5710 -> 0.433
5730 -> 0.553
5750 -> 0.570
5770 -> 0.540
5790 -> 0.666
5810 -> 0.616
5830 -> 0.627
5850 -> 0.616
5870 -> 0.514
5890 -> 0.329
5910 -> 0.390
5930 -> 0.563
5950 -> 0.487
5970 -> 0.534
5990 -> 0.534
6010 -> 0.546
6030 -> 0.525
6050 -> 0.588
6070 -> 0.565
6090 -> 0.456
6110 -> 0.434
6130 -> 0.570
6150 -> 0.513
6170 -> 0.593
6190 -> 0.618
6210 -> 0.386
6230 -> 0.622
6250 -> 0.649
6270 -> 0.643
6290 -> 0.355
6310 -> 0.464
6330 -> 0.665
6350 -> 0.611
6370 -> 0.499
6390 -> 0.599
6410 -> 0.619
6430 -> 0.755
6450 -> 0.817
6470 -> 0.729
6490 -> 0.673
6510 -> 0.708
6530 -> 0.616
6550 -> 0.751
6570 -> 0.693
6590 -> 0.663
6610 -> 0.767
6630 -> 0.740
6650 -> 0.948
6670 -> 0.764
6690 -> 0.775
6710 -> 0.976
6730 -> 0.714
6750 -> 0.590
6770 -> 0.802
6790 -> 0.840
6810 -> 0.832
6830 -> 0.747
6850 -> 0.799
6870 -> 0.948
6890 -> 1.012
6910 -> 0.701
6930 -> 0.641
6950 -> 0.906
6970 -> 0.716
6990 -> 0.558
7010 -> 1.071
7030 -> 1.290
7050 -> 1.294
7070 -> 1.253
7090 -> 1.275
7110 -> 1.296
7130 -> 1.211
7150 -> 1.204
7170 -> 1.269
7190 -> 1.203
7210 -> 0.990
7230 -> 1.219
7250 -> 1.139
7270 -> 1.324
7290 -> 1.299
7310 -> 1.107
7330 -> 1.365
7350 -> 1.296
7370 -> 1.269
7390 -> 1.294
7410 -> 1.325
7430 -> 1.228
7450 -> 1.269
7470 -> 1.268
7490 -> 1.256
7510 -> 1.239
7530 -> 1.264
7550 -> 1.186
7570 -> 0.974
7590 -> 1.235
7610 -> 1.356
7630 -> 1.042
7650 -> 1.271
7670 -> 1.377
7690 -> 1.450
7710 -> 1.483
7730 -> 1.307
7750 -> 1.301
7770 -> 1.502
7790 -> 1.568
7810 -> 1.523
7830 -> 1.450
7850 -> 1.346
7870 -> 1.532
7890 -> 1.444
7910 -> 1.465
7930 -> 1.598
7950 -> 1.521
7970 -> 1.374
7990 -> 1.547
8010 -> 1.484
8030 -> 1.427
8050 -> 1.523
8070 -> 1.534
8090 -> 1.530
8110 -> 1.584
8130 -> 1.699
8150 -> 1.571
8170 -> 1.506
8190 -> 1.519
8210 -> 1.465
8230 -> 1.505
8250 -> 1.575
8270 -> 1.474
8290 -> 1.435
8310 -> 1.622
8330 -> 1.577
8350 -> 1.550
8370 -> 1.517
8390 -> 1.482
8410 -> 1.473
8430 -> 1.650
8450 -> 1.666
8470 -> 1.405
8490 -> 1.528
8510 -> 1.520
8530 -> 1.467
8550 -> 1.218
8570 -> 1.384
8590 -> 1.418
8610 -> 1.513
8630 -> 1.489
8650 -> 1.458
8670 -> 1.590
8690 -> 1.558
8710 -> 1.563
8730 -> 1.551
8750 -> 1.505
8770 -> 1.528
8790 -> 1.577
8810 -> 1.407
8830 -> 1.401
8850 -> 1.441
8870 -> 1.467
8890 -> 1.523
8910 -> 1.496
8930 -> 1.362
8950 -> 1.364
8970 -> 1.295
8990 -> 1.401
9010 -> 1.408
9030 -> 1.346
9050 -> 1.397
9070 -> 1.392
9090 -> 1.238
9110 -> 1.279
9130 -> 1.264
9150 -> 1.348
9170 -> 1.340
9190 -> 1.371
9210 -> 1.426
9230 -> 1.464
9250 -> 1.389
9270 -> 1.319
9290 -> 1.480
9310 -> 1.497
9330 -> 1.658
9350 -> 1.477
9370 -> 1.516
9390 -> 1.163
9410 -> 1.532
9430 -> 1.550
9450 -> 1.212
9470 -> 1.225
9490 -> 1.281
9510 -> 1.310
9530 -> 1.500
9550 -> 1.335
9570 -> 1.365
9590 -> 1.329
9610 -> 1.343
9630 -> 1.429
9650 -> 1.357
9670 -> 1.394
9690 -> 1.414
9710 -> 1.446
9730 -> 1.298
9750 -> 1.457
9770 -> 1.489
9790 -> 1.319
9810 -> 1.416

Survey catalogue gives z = 0.759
